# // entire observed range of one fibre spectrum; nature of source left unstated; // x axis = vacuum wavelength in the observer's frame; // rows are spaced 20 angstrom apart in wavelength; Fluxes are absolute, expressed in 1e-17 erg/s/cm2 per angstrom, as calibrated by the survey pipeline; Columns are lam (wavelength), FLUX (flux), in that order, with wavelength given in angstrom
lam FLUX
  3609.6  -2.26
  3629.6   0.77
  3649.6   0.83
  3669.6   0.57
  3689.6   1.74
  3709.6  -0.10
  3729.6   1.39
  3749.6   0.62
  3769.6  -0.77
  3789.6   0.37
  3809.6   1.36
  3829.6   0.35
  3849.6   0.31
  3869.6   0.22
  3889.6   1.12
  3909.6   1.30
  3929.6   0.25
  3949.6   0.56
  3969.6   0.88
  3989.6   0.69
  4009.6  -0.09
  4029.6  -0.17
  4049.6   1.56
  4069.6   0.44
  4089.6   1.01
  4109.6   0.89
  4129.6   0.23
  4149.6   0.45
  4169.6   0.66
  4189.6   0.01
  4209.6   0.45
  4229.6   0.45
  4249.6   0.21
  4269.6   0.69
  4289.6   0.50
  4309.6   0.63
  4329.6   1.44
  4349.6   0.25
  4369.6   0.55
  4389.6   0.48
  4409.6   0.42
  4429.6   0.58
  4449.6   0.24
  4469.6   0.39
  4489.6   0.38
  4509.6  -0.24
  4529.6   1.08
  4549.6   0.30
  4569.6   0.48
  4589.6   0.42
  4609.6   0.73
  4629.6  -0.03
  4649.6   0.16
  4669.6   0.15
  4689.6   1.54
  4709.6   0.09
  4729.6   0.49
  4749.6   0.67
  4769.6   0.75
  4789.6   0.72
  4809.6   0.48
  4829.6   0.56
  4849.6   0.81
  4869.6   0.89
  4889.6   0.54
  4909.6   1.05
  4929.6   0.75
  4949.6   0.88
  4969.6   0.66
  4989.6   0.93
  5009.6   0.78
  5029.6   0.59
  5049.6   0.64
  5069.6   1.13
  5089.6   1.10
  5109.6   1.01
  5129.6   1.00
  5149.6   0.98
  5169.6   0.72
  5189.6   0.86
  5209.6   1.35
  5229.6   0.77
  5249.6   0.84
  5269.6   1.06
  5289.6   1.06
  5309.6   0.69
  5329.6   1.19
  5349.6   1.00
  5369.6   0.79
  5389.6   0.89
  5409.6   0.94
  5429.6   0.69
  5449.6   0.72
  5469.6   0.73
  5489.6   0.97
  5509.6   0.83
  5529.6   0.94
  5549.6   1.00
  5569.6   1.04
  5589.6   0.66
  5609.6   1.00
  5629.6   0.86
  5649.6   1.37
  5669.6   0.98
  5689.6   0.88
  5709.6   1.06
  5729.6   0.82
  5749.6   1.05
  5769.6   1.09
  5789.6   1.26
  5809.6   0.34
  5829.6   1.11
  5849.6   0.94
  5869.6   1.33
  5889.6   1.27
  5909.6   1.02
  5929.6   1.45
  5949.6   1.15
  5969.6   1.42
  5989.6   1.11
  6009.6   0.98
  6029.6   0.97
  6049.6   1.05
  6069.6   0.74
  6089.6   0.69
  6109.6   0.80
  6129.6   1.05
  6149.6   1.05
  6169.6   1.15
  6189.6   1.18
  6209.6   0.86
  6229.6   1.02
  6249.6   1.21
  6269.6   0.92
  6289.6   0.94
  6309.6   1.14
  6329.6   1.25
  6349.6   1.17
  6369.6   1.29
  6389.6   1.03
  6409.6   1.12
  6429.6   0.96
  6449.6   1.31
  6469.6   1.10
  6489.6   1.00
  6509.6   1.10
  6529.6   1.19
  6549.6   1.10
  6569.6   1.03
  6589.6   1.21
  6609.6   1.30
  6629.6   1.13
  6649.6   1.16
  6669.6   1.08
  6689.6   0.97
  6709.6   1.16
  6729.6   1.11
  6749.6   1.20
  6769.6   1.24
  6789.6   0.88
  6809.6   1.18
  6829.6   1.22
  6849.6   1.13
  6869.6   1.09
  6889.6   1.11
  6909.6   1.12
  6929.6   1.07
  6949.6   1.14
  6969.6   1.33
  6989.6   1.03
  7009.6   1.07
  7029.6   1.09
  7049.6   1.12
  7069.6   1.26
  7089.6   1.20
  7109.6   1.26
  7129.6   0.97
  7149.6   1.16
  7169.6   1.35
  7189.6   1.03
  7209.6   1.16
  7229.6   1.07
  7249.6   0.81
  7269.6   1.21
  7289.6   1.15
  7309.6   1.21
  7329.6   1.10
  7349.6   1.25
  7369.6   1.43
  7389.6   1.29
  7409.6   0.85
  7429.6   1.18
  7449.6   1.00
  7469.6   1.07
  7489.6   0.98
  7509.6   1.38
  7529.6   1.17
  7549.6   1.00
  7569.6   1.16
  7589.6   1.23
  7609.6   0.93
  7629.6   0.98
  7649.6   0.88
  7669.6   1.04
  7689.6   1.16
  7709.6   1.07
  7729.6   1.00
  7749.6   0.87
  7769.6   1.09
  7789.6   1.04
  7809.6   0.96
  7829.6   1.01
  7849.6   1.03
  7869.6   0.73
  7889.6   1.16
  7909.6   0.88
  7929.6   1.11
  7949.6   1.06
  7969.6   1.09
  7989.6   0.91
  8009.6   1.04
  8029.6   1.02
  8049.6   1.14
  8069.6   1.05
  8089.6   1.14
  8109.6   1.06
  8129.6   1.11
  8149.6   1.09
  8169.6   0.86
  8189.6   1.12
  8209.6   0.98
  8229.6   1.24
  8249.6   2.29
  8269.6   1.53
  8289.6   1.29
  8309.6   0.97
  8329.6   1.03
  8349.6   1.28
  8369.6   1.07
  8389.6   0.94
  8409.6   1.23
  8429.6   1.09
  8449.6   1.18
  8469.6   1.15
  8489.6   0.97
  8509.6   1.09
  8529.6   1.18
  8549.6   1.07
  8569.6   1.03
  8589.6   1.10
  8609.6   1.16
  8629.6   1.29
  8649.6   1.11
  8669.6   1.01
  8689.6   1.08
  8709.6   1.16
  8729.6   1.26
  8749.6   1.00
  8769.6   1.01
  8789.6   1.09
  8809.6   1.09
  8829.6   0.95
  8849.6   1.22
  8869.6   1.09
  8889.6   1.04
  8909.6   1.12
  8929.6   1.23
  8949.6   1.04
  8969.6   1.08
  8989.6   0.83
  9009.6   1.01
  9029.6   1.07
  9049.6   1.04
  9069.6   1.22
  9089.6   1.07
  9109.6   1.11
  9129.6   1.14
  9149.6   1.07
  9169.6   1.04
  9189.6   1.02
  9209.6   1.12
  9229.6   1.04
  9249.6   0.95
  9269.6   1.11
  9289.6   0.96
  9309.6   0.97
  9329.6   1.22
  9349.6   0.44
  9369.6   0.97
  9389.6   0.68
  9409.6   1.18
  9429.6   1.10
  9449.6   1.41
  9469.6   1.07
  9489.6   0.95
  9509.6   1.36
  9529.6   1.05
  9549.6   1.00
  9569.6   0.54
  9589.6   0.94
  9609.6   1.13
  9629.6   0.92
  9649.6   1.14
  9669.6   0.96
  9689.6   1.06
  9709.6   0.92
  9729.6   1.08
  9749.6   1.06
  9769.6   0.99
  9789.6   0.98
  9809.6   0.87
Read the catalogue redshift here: 0.26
